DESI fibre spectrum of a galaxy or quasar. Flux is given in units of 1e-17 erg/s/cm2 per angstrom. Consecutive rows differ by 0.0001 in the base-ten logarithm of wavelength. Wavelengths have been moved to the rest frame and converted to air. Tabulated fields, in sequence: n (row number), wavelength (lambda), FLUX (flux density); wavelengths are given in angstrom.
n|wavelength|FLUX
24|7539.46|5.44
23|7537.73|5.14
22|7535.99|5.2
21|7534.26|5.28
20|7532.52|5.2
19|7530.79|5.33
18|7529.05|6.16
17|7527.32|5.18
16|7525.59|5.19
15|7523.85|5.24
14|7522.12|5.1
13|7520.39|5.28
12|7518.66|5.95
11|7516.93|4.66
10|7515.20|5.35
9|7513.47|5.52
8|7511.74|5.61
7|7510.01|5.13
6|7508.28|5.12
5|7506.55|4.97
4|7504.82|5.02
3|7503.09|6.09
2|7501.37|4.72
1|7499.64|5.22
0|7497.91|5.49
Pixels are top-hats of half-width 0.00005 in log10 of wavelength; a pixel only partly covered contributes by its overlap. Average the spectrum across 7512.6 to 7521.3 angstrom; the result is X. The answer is 5.35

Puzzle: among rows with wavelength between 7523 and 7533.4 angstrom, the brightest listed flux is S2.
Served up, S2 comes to 6.16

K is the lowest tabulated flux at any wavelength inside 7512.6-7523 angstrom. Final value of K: 4.66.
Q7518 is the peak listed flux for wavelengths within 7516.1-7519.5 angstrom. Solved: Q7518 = 5.95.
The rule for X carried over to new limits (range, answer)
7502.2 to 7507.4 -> 5.36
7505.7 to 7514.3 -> 5.27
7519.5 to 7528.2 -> 5.2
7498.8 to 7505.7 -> 5.26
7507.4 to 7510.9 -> 5.12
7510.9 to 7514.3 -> 5.56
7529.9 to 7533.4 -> 5.26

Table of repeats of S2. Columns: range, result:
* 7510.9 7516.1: 5.61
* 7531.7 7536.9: 5.28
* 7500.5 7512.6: 6.09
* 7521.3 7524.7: 5.24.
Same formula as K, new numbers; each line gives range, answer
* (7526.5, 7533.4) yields 5.18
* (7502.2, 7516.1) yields 4.97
